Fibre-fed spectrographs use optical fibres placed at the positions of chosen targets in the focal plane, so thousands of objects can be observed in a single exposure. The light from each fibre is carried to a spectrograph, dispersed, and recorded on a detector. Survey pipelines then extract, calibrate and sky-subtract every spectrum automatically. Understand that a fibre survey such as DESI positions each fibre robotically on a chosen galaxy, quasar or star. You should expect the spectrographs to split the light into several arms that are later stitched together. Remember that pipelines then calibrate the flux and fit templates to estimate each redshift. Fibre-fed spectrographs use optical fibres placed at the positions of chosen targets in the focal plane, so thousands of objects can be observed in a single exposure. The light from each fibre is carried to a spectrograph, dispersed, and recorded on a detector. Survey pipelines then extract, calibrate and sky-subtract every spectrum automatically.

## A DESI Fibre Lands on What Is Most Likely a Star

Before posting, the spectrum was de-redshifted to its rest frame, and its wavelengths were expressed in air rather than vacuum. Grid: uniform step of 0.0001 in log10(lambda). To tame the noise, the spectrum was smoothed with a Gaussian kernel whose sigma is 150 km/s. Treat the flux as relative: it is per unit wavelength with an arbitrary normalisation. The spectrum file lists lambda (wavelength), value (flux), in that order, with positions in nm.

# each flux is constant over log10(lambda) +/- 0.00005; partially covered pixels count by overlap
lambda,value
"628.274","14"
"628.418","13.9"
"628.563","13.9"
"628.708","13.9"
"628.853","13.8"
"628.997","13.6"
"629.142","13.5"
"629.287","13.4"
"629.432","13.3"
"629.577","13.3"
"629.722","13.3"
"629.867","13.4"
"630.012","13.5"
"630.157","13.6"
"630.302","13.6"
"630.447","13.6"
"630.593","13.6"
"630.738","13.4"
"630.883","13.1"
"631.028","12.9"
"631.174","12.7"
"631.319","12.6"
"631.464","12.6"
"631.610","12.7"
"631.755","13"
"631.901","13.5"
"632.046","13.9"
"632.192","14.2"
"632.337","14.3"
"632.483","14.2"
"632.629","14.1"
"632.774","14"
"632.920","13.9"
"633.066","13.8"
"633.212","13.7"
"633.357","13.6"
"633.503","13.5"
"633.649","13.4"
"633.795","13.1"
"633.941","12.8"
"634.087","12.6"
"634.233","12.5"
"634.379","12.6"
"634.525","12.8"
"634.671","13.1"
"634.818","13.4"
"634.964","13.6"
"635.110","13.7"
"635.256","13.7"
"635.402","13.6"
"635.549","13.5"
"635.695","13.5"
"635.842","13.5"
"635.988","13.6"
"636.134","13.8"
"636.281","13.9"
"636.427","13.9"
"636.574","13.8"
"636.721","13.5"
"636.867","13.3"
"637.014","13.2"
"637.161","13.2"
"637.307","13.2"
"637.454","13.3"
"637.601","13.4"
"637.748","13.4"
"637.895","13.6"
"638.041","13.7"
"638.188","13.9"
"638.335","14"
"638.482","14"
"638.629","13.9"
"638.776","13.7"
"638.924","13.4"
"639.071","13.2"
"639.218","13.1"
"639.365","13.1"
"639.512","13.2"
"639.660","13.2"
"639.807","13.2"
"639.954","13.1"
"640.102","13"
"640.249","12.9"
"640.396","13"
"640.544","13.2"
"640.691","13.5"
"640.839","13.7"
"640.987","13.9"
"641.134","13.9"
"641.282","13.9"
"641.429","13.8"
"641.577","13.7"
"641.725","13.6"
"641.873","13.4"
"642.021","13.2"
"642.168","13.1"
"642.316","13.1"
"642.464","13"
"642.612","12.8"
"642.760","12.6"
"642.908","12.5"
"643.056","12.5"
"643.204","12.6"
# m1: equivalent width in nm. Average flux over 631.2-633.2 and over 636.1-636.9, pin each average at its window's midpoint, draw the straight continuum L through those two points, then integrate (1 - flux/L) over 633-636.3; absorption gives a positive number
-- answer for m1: 0.07 nm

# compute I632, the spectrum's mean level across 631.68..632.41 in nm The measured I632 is 13.8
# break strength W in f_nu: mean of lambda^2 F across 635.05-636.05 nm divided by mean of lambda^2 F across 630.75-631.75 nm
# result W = 1.1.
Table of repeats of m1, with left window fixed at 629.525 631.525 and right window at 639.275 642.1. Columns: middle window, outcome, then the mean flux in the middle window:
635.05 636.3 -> -0.03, 13.6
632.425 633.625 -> -0.05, 13.8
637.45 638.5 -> -0.02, 13.7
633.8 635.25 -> 0.03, 13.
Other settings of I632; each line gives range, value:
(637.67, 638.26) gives 13.7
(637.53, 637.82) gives 13.4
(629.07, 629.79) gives 13.4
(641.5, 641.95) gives 13.5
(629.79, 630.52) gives 13.5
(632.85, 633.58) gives 13.7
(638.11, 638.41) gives 13.9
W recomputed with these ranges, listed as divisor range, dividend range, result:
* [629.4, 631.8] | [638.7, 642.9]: 1.04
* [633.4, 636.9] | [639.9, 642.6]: 1.02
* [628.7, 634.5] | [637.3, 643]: 1.03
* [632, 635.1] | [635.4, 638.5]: 1.02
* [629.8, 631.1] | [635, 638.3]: 1.03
